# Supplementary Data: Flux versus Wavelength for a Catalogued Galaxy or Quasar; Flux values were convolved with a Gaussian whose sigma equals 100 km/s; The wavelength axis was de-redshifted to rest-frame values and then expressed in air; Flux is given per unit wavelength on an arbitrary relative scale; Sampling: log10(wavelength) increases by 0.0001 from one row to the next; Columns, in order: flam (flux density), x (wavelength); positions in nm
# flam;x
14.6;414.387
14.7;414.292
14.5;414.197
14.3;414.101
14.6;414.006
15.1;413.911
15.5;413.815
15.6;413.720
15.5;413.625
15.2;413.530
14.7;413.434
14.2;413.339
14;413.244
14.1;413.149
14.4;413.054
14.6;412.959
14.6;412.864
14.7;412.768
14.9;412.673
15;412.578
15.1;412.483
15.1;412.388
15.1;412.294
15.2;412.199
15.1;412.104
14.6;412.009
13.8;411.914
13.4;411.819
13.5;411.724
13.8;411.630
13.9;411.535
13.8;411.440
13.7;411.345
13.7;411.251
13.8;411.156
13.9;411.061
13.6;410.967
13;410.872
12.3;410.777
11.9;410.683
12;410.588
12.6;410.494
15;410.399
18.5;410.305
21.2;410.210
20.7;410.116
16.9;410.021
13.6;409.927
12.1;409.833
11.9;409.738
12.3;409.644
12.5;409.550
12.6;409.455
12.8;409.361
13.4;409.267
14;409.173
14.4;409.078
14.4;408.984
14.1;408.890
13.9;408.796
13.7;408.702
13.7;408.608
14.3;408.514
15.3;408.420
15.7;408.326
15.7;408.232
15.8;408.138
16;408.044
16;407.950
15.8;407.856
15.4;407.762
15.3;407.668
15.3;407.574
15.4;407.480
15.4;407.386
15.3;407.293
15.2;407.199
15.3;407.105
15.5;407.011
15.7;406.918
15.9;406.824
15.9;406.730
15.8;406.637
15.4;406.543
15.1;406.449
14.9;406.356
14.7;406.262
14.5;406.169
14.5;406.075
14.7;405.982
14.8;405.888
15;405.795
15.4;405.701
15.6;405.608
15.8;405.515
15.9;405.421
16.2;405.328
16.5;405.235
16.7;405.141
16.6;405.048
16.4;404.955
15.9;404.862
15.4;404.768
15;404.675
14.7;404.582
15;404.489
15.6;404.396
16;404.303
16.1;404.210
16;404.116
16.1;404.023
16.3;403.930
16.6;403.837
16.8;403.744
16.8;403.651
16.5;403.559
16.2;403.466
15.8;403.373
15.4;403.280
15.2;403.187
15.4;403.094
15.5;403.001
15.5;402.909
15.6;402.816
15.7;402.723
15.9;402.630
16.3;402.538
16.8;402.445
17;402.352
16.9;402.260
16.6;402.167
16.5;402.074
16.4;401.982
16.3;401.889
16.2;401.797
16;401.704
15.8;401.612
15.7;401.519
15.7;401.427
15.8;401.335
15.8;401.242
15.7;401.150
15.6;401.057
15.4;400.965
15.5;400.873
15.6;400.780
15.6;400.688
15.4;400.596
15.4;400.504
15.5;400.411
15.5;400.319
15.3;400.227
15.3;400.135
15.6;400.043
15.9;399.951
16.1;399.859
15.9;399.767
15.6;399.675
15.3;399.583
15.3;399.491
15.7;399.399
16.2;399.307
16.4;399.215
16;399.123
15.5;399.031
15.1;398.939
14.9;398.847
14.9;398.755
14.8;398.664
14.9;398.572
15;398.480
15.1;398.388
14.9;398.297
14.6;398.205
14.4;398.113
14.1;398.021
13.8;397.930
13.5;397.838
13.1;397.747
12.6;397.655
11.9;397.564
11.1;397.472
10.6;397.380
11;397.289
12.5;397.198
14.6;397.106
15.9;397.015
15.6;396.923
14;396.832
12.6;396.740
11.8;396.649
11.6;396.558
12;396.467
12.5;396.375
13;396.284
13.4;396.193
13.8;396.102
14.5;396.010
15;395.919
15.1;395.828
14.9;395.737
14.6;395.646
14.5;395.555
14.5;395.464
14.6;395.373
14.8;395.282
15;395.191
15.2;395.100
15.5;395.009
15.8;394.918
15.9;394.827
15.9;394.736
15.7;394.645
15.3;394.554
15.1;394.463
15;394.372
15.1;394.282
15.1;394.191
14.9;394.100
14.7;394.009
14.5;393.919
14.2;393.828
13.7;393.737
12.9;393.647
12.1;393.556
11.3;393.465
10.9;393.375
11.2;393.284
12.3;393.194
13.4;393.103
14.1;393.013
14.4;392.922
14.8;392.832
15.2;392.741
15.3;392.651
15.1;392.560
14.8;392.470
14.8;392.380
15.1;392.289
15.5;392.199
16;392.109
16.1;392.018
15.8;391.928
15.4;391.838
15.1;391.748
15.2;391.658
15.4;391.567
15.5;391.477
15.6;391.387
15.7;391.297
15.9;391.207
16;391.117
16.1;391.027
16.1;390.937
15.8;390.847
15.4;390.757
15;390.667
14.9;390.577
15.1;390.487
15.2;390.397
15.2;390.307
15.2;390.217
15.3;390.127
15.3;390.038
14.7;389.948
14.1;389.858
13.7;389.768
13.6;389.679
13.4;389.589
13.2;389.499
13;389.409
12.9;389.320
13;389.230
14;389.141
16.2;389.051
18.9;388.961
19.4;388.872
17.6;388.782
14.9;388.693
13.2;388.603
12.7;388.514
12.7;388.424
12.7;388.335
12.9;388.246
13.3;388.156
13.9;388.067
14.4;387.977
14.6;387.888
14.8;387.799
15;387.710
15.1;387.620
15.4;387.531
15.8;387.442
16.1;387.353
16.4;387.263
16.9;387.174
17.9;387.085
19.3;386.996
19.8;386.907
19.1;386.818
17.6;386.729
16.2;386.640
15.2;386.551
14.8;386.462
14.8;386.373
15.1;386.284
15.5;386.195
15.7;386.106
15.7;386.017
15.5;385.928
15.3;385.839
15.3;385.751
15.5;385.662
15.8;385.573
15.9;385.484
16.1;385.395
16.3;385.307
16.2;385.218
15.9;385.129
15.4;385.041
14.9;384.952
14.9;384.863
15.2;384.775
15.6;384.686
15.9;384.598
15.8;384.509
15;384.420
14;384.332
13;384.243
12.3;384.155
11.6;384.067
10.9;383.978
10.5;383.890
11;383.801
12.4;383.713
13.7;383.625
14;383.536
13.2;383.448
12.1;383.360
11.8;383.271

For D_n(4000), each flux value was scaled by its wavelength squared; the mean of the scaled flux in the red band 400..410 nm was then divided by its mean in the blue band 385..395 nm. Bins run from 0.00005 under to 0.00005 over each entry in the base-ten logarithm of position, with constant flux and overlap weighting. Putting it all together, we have 1.10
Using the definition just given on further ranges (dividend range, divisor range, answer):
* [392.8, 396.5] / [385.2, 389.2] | 0.94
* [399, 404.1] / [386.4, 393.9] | 1.13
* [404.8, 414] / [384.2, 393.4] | 1.08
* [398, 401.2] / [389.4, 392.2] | 1.06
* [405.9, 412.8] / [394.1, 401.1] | 1.06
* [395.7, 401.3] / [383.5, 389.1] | 1.02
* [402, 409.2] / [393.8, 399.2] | 1.14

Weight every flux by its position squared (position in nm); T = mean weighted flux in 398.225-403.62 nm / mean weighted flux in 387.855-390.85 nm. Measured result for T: 1.15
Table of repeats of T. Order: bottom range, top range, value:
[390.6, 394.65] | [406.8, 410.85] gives 1.09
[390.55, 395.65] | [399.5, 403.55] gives 1.12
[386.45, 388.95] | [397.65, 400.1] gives 1.02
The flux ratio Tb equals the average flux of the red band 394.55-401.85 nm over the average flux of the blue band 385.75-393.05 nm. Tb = 0.96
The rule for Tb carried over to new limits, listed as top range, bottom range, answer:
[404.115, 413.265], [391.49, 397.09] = 1.03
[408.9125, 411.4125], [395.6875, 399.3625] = 1.01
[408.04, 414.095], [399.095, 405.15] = 0.91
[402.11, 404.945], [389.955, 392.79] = 1.04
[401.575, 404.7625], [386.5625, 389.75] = 1.05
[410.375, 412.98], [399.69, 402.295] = 0.88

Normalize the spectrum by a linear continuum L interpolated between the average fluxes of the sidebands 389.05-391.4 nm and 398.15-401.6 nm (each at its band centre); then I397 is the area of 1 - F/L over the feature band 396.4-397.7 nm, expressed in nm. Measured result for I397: 0.22 nm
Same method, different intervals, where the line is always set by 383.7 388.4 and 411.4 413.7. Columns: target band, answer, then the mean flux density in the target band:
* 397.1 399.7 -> 0.10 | 14.2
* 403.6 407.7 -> -0.26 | 15.6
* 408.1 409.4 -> 0.02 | 14.4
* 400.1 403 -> -0.22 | 15.9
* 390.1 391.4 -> -0.04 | 15.5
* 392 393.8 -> 0.13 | 13.9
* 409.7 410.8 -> -0.03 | 15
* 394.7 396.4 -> 0.03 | 14.7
